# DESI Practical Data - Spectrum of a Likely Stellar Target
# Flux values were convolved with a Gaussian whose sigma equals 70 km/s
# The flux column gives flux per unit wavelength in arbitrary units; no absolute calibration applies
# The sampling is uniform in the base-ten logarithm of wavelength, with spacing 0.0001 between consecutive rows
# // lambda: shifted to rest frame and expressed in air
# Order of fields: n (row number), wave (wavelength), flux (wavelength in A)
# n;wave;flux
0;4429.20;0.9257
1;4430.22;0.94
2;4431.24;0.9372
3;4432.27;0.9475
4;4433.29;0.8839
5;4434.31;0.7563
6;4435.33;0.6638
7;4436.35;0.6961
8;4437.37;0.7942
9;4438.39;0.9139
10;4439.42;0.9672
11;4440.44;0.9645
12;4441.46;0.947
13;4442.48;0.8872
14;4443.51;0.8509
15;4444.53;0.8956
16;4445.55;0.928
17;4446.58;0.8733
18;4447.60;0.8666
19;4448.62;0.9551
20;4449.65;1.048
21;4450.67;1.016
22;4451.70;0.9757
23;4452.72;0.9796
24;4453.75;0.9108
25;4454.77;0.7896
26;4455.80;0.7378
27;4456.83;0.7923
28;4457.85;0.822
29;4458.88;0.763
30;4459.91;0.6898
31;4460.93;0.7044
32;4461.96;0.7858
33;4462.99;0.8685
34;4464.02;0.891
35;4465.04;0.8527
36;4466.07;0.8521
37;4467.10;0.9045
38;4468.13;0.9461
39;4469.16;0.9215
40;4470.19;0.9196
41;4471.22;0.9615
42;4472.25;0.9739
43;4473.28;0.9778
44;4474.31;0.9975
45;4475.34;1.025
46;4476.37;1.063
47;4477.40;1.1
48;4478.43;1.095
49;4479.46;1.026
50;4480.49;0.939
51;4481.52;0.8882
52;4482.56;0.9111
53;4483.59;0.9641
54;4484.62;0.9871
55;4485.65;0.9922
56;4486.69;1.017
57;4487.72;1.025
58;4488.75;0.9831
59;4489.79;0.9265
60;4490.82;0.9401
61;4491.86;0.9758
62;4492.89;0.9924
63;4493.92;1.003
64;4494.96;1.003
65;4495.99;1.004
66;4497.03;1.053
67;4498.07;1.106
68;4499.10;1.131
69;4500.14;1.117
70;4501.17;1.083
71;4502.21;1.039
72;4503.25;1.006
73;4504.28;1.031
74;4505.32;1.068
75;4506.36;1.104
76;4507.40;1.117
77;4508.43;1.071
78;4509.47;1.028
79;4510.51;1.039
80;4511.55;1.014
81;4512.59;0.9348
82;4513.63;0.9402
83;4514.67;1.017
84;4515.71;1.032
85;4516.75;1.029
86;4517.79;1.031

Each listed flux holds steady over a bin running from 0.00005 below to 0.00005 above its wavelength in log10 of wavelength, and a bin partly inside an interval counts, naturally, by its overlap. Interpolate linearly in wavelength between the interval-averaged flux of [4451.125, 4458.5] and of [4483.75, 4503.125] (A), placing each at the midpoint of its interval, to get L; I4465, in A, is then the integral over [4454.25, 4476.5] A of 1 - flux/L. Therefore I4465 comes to 0.8 A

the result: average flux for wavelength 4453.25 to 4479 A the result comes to 0.894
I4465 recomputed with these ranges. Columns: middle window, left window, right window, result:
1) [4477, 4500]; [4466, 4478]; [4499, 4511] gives 0.4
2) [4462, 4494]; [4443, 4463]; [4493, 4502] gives 0.3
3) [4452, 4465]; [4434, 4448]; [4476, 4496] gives 1.4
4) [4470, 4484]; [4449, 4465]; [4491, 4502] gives -0.6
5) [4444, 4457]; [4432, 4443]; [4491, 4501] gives -0.2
